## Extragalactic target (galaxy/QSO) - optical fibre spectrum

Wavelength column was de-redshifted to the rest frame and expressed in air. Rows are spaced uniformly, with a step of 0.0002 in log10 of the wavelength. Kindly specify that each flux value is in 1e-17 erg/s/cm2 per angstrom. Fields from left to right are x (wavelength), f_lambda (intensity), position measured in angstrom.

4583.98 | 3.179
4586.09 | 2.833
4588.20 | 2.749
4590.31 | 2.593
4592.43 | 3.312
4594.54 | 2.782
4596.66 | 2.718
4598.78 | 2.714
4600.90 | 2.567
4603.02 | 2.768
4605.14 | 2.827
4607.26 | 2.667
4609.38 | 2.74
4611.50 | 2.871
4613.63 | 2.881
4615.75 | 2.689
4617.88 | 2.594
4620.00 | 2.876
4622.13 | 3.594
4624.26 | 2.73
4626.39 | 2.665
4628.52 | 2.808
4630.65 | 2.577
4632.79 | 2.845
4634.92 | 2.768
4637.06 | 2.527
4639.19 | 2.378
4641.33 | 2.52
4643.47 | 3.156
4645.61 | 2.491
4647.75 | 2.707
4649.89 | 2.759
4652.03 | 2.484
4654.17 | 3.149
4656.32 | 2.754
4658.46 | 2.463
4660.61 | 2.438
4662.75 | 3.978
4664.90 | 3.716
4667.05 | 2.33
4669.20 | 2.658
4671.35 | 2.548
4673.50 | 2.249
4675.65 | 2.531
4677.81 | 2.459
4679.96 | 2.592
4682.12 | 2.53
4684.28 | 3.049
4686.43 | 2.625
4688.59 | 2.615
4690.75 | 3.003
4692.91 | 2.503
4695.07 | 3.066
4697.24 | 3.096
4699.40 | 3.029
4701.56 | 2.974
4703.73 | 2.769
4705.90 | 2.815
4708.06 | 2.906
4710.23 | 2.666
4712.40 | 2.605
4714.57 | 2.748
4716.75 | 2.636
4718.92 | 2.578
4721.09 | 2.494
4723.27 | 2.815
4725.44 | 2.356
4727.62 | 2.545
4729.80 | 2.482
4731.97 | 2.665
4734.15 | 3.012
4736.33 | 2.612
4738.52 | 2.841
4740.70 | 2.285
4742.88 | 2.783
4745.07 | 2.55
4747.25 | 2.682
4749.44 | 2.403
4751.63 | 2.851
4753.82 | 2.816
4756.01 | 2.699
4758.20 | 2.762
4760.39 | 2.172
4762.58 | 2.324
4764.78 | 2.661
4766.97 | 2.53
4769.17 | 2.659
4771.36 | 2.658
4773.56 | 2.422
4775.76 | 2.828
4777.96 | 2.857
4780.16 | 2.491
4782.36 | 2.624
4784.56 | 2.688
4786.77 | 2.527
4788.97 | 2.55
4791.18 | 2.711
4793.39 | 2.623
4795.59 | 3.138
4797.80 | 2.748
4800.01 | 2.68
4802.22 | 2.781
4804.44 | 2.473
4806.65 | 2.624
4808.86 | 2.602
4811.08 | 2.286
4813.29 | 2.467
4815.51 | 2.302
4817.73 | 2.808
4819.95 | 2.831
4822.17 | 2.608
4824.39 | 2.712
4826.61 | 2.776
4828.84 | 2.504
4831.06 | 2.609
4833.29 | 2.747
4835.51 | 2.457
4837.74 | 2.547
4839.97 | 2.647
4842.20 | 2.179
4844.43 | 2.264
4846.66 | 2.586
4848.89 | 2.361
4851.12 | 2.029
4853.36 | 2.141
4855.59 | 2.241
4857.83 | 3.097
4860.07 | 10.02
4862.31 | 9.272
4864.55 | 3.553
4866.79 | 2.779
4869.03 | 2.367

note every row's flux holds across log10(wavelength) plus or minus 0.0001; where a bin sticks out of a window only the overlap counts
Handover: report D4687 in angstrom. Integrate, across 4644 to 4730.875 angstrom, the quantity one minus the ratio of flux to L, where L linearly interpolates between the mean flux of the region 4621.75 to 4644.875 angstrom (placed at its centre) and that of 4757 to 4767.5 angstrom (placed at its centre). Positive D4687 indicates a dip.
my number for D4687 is -3.0 angstrom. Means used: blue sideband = 2.75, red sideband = 2.49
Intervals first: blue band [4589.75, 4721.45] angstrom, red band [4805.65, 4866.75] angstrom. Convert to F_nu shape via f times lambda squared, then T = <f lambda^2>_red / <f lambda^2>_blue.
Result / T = 1.21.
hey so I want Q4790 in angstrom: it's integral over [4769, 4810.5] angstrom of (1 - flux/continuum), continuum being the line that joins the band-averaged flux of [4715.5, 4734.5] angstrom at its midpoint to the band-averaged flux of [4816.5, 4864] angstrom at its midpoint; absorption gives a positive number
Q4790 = 4.00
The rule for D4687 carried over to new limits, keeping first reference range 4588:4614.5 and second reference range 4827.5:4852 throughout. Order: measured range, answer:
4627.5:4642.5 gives 0.56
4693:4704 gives -1.28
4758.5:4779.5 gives -0.18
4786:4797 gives -0.85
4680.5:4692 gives -0.37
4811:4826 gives -0.70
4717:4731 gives 0.34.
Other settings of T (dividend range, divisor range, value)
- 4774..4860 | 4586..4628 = 1.04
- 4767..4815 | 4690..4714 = 0.96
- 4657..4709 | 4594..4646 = 1.04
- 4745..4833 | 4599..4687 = 1.02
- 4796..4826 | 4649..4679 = 1.02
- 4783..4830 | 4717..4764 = 1.04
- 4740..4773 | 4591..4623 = 0.97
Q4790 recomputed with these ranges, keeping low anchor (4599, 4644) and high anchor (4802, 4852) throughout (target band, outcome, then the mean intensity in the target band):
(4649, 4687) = -0.48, 2.74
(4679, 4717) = -1.73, 2.79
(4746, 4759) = -0.44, 2.7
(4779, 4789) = -0.02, 2.58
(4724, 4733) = 0.39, 2.53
